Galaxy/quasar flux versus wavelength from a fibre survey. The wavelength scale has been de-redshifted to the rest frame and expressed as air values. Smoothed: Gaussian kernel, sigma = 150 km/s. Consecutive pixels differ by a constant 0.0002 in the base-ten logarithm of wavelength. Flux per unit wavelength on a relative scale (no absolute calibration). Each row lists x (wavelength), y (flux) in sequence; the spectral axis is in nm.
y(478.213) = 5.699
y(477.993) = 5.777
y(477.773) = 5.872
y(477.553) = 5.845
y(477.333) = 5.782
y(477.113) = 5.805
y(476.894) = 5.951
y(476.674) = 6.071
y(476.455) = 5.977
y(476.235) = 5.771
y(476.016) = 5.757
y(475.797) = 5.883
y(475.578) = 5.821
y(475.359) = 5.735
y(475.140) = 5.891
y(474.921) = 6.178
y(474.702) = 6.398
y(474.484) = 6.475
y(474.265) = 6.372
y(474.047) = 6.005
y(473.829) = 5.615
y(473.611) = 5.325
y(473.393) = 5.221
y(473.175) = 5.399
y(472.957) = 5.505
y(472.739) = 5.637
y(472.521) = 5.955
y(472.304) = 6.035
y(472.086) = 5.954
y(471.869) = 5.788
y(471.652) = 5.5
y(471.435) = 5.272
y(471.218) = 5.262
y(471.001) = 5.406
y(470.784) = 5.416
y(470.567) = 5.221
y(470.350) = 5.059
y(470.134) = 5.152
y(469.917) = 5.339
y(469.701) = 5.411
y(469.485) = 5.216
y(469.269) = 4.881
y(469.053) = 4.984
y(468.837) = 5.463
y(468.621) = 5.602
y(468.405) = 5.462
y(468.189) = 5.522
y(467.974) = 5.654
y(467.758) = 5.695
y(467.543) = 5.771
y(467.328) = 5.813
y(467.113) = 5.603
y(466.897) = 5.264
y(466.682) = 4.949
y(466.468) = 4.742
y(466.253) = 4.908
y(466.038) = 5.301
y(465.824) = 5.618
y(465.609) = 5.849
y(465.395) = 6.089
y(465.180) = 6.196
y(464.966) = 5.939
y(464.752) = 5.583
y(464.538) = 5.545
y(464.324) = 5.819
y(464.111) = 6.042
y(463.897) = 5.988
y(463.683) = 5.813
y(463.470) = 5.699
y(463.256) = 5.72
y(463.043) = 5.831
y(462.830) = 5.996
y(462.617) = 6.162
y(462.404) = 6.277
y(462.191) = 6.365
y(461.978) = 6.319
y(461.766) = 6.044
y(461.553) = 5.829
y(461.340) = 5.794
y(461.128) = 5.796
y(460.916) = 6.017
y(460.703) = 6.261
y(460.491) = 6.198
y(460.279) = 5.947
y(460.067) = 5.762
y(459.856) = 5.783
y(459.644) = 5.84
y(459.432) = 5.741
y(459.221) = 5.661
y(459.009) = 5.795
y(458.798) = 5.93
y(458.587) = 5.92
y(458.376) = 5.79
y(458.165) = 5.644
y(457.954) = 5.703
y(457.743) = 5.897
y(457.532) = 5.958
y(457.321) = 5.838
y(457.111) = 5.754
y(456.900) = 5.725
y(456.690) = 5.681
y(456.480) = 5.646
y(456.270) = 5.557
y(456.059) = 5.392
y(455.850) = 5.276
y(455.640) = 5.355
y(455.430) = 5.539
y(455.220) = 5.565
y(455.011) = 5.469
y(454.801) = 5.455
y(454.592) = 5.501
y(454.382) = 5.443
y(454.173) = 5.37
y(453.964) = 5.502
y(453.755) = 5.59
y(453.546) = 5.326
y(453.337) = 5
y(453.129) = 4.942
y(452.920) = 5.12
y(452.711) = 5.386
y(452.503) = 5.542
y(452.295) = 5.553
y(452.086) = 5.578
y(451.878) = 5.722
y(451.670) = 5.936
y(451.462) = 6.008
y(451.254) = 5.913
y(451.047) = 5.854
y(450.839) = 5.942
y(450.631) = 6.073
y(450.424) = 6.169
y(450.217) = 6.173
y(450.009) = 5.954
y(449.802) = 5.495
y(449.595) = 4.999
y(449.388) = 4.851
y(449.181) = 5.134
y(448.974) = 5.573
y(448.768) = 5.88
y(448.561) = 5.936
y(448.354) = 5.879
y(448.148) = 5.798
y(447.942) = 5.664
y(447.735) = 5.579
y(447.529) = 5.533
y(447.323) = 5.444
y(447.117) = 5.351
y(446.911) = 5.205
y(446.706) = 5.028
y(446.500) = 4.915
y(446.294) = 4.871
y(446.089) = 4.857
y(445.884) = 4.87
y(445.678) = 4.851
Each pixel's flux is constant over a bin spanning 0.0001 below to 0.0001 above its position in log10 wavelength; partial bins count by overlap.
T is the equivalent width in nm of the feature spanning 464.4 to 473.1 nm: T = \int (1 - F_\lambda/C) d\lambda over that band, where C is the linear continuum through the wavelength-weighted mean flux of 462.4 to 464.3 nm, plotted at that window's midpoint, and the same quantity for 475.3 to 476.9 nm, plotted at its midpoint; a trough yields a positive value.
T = 0.61 nm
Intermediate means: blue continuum 5.93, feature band 5.49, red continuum 5.87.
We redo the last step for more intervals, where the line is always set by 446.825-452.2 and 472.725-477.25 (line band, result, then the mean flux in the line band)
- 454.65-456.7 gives 0.08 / 5.49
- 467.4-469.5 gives 0.13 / 5.44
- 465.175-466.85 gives 0.11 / 5.4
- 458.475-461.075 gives -0.07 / 5.9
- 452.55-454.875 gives 0.15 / 5.33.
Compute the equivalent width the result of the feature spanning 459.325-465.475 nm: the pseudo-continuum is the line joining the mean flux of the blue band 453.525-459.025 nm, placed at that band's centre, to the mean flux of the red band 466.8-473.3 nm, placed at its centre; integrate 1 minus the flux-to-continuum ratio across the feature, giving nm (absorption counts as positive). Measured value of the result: -0.432 nm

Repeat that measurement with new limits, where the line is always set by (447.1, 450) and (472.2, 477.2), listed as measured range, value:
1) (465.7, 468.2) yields 0.16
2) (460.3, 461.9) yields -0.09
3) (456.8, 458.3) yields -0.04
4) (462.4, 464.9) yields -0.06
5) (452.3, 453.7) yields 0.08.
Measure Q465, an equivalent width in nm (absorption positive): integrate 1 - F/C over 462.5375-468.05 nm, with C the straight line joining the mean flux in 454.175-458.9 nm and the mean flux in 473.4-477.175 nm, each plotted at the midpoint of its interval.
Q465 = 0.09 nm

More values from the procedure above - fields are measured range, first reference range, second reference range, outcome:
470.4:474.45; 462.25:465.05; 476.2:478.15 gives 0.18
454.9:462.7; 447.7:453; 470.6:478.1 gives -0.13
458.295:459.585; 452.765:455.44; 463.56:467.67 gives -0.08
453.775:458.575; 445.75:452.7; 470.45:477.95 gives 0.01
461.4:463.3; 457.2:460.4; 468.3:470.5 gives -0.15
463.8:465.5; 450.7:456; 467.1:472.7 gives -0.13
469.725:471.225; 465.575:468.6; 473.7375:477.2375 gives 0.10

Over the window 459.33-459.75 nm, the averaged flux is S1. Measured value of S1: 5.78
